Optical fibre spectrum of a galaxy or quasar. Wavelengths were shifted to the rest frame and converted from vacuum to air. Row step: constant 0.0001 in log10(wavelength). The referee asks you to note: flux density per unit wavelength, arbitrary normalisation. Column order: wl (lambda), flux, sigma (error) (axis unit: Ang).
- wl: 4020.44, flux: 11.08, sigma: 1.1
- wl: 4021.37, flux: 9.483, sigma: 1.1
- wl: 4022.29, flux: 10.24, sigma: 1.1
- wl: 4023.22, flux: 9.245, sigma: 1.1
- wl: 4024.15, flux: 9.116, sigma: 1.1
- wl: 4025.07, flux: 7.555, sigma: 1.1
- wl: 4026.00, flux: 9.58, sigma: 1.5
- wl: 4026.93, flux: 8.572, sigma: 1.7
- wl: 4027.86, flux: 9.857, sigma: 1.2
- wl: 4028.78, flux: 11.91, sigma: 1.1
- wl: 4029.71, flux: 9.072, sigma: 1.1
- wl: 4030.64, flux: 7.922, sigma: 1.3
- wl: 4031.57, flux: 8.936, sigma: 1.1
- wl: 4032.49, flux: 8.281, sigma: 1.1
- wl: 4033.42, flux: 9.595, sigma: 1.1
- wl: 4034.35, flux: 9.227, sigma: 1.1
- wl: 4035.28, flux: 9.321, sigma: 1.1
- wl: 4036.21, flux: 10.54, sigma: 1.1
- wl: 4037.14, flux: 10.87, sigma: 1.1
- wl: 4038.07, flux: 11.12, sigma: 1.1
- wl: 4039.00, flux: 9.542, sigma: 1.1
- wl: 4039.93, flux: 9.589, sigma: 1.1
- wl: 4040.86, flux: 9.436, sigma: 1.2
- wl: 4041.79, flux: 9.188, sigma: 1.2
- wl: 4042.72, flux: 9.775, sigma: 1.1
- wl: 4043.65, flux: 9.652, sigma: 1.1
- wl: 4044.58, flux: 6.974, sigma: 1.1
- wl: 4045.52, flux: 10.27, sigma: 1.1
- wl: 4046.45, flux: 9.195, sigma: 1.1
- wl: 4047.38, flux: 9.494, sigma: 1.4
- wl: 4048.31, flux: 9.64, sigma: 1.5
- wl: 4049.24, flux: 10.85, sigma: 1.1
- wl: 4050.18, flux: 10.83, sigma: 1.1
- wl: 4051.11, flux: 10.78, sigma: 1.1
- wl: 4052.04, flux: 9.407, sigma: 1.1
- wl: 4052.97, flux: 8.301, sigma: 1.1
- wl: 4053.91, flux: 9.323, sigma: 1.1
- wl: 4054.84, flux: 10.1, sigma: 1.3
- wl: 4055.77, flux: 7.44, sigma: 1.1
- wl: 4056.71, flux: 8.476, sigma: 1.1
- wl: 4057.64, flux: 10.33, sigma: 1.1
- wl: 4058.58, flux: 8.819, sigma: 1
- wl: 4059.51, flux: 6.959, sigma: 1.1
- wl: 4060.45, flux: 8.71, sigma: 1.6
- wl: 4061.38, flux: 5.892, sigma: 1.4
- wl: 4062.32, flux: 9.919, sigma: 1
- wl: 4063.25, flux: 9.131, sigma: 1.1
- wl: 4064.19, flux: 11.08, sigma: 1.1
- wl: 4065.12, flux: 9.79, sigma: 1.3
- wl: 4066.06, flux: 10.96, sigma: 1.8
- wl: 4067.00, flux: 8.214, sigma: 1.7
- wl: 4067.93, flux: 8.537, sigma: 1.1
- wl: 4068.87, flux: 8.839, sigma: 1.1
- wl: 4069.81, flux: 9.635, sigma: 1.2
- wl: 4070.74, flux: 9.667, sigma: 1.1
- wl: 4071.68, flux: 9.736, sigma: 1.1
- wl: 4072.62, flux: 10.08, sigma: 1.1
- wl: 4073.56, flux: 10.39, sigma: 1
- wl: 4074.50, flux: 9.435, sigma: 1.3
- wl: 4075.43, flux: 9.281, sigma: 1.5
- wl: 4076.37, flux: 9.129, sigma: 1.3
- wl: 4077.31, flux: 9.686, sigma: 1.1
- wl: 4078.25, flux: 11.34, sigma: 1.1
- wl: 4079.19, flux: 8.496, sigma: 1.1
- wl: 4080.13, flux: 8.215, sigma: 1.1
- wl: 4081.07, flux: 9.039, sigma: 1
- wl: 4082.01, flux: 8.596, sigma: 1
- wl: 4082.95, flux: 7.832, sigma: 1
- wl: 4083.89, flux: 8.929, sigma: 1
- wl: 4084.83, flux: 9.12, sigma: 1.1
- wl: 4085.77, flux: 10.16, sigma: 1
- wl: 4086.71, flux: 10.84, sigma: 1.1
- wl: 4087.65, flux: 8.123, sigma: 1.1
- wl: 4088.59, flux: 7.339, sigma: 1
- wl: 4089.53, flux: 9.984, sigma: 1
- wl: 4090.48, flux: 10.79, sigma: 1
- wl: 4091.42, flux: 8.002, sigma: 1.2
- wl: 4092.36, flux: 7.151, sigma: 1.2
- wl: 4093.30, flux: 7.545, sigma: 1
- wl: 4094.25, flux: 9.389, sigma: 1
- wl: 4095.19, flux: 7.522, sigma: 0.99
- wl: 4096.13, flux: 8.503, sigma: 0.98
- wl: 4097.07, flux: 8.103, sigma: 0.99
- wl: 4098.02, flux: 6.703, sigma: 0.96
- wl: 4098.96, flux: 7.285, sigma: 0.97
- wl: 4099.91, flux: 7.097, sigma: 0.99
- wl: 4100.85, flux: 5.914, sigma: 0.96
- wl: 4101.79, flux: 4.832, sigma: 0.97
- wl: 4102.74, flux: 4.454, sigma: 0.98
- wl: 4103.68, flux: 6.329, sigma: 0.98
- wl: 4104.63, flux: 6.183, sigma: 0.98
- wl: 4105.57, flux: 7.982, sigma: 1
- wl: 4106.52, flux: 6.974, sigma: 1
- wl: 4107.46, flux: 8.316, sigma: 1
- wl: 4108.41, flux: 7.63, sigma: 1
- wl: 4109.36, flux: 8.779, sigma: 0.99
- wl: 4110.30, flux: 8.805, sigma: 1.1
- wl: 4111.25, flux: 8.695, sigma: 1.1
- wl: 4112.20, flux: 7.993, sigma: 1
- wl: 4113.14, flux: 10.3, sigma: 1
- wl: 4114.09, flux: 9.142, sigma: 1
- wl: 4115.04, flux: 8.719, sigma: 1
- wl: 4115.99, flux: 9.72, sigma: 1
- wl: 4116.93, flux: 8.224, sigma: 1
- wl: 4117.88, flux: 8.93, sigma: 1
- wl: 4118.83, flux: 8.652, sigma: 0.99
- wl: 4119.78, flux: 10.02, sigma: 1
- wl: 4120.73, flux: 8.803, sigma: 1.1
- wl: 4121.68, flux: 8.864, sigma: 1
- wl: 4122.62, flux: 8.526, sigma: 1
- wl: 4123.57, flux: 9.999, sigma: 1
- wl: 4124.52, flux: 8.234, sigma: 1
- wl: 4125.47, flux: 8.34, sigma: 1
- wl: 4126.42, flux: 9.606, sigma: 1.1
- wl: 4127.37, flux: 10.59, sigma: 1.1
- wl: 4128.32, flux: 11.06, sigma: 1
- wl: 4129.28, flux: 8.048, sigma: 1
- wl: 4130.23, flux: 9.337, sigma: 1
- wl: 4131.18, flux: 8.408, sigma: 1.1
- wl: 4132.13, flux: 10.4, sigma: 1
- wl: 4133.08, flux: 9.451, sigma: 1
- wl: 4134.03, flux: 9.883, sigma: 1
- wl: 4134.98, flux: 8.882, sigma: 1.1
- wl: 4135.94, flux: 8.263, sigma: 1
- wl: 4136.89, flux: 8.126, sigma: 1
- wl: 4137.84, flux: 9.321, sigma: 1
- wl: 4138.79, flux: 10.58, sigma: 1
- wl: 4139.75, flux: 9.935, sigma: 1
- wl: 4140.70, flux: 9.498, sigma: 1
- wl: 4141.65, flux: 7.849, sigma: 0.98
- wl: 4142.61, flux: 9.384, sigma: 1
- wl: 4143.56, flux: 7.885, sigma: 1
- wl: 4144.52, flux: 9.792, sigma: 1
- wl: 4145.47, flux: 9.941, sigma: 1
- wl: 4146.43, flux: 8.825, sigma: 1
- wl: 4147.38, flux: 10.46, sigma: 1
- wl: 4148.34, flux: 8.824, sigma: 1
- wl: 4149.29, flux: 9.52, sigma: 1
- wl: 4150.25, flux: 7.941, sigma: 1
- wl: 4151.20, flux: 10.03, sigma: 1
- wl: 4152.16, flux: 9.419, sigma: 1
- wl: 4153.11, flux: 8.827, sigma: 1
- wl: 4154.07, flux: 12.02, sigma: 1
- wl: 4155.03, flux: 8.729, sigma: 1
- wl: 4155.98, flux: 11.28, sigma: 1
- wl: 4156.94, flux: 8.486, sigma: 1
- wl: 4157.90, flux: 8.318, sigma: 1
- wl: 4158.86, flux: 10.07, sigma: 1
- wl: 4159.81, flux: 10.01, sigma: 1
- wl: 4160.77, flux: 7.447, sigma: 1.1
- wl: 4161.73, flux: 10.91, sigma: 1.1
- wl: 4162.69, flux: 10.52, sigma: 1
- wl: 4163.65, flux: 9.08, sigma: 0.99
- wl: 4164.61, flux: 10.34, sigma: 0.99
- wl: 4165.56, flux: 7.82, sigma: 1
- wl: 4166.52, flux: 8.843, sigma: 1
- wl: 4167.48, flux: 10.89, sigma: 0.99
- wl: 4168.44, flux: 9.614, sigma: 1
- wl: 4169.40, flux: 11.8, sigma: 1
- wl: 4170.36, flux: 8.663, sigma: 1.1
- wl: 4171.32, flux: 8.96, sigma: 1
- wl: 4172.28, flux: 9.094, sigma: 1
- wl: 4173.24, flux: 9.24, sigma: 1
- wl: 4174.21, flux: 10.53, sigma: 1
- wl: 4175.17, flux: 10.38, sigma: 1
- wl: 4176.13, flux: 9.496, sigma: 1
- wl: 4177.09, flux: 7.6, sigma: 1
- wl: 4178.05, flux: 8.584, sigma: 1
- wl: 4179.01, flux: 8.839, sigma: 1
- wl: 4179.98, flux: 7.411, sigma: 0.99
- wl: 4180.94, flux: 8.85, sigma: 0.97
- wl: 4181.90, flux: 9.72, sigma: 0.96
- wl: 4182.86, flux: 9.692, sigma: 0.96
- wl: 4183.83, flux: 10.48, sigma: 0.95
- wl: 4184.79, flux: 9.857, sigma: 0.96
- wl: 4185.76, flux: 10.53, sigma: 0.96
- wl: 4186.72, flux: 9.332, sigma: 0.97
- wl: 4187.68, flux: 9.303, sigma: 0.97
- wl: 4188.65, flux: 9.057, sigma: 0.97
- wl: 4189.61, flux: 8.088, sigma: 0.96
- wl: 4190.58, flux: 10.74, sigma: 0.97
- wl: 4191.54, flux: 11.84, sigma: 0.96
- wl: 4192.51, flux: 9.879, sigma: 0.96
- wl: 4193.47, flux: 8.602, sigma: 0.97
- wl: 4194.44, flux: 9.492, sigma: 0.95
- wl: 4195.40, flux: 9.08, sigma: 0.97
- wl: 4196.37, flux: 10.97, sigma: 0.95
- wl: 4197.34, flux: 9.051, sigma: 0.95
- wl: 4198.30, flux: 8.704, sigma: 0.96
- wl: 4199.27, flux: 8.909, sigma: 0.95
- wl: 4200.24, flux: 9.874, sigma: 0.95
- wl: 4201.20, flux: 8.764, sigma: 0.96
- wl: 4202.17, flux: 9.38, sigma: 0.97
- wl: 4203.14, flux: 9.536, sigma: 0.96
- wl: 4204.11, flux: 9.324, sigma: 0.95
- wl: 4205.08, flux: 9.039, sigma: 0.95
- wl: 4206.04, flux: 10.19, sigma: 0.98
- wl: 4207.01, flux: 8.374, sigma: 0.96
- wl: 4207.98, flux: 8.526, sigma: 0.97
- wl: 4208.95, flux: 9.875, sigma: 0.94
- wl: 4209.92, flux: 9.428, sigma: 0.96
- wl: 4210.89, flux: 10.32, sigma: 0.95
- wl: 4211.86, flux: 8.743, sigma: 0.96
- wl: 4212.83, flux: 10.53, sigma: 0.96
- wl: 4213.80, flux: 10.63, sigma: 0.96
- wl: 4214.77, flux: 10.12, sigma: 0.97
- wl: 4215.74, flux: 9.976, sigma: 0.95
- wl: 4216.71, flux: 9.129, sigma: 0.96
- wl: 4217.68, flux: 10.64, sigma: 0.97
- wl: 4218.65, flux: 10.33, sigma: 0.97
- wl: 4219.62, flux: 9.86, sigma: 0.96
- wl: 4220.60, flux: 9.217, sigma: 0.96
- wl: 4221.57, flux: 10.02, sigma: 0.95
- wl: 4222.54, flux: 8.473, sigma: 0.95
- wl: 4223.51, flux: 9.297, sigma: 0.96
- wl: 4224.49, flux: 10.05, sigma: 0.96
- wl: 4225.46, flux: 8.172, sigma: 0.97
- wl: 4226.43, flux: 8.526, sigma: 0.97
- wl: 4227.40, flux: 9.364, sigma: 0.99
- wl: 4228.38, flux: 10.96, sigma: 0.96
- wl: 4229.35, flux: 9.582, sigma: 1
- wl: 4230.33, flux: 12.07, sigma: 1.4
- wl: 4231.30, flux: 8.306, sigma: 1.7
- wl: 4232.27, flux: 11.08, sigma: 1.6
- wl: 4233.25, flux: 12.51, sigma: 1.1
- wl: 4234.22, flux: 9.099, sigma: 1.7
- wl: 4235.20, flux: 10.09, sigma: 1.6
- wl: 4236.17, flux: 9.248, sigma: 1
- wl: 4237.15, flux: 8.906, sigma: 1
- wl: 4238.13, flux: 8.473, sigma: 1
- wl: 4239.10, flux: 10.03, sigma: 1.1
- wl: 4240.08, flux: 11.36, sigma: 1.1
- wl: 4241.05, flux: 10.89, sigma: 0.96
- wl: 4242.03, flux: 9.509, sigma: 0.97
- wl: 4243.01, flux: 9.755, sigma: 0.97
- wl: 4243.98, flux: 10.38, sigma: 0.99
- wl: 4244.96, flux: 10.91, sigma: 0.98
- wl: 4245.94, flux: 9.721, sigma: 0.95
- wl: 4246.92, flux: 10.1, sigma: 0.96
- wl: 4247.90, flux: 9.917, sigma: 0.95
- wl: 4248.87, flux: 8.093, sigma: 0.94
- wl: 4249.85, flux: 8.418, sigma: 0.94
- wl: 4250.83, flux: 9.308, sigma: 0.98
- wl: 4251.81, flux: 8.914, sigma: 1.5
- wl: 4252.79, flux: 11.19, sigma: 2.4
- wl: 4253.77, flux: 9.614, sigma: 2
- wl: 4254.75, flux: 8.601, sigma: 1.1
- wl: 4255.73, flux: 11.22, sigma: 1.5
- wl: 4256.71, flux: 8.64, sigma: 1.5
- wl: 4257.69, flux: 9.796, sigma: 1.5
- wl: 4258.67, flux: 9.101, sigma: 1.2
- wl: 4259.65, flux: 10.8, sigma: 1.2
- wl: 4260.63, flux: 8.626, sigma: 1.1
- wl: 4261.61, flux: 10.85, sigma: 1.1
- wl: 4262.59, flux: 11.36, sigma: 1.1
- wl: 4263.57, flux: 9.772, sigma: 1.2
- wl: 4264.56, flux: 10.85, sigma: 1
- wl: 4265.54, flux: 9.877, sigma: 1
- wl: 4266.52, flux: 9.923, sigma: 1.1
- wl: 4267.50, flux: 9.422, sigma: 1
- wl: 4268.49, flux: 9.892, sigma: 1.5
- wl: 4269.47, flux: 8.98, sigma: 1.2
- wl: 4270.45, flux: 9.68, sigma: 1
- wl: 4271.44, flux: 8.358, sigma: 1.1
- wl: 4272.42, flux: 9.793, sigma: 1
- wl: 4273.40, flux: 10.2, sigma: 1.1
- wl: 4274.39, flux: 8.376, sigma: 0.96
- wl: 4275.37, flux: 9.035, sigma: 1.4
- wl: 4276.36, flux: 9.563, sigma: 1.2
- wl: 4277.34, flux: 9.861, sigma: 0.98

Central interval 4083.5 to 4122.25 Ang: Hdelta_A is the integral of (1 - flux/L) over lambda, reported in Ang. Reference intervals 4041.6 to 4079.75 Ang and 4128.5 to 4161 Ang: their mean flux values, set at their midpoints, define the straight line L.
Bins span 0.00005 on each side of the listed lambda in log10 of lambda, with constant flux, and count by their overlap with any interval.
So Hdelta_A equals 4.63 Ang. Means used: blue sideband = 9.36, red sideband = 9.3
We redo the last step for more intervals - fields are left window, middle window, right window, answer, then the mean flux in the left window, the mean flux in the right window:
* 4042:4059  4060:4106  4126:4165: 4.20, 9.42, 9.44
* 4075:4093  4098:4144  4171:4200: 3.26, 9.04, 9.42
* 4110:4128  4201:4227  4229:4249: 0.88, 9.08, 10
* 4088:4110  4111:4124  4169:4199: -1.79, 7.53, 9.47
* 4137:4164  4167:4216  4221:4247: 0.67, 9.44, 9.88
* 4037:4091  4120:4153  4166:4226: 0.71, 9.36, 9.51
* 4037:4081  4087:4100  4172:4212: 1.69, 9.4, 9.4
